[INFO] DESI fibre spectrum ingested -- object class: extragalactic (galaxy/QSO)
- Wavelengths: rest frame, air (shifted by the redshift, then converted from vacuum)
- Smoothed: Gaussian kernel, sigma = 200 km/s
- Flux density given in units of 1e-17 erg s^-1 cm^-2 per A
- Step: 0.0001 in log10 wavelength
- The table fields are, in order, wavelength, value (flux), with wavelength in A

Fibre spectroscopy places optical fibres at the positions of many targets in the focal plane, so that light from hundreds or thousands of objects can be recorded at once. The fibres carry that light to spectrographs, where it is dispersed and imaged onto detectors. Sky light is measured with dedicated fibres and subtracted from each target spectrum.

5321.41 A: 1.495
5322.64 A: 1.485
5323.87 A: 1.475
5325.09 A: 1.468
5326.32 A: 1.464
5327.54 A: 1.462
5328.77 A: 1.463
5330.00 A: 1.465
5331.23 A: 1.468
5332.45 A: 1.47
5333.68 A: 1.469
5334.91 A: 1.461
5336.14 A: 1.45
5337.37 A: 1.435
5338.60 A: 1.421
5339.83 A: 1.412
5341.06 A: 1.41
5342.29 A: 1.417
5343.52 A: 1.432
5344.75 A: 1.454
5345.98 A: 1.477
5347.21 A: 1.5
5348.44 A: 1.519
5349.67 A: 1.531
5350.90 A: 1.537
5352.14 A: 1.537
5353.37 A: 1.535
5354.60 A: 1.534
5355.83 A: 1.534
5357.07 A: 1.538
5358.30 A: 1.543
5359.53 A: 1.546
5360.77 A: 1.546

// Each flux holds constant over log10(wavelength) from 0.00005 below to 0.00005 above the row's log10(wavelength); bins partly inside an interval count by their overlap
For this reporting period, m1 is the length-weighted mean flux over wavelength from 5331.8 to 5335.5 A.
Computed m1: 1.47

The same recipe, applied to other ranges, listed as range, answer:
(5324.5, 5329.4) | 1.46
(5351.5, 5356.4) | 1.54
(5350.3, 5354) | 1.54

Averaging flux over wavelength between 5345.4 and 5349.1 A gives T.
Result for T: 1.5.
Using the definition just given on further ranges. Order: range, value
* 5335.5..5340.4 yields 1.43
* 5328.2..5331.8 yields 1.46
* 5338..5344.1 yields 1.42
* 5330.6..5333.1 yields 1.47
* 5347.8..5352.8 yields 1.53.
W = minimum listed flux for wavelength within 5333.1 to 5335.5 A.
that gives 1.461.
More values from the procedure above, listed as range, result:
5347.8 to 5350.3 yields 1.519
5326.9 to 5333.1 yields 1.462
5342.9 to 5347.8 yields 1.432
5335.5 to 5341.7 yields 1.41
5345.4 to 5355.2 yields 1.477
